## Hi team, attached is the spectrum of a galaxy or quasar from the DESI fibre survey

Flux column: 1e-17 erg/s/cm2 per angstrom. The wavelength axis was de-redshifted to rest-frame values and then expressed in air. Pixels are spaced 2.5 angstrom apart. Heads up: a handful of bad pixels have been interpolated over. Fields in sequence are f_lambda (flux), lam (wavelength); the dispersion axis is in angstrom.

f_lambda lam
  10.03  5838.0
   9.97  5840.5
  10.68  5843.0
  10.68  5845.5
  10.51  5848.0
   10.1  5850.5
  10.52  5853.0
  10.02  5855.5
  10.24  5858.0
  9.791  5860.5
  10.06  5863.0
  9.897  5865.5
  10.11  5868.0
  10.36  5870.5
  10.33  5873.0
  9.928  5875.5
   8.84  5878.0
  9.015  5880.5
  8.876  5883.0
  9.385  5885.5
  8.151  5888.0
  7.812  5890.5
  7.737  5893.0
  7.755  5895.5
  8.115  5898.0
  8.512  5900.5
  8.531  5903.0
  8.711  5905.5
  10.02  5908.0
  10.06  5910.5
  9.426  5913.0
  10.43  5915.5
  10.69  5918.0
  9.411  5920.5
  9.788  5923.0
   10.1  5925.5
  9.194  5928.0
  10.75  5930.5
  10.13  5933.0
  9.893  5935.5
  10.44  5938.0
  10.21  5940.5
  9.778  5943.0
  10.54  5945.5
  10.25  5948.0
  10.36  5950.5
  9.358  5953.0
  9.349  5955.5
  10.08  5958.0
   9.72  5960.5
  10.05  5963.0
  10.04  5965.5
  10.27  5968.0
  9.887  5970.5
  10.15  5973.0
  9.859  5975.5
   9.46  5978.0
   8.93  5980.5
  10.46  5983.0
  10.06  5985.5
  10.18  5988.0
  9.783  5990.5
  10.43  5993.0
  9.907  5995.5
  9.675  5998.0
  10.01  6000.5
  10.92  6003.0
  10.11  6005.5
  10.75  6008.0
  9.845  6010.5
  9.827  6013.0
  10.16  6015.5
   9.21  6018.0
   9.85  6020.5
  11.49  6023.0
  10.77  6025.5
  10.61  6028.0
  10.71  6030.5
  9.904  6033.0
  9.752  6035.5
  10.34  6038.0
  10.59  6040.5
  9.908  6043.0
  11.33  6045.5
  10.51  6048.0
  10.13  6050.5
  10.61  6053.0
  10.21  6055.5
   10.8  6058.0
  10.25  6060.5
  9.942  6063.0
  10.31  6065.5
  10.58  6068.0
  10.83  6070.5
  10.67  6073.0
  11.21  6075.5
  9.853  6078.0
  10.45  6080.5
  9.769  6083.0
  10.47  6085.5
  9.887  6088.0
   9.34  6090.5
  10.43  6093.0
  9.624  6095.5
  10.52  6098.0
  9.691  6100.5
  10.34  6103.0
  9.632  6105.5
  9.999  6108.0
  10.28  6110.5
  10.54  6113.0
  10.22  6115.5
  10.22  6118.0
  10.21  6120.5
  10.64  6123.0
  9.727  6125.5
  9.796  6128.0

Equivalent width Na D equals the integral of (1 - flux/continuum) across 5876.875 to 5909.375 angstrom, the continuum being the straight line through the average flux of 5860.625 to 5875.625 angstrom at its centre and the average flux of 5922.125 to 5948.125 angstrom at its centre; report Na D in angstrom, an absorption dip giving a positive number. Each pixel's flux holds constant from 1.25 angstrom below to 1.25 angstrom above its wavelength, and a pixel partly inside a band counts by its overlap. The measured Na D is 4.9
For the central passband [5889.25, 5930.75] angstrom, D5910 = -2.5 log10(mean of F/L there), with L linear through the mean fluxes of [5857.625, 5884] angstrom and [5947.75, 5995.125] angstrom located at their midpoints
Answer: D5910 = 0.07 mag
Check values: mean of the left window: 9.76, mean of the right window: 9.92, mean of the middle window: 9.2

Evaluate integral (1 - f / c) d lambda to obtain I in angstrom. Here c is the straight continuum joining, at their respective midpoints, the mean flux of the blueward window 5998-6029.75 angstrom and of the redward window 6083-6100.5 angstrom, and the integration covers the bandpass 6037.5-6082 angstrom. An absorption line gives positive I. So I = -1.6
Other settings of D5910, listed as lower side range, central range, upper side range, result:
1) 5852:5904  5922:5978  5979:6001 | -0.04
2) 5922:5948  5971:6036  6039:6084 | 0.02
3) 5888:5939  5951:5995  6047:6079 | -0.01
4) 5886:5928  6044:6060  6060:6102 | -0.06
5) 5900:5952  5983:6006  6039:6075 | 0.01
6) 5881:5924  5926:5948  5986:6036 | -0.08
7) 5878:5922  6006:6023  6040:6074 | 0.00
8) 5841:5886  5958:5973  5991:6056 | 0.02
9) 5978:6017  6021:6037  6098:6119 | -0.05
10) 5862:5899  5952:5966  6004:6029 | 0.00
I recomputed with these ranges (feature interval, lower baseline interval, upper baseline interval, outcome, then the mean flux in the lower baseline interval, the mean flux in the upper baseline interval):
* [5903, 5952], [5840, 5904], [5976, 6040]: -1.2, 9.46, 10.1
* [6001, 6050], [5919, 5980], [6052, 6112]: -1.1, 9.95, 10.2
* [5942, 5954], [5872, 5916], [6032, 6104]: -0.9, 8.95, 10.3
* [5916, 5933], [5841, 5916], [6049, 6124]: -0.6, 9.48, 10.3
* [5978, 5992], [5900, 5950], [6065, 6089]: 0.3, 9.87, 10.4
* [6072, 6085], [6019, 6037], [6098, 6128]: -0.2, 10.4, 10.1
